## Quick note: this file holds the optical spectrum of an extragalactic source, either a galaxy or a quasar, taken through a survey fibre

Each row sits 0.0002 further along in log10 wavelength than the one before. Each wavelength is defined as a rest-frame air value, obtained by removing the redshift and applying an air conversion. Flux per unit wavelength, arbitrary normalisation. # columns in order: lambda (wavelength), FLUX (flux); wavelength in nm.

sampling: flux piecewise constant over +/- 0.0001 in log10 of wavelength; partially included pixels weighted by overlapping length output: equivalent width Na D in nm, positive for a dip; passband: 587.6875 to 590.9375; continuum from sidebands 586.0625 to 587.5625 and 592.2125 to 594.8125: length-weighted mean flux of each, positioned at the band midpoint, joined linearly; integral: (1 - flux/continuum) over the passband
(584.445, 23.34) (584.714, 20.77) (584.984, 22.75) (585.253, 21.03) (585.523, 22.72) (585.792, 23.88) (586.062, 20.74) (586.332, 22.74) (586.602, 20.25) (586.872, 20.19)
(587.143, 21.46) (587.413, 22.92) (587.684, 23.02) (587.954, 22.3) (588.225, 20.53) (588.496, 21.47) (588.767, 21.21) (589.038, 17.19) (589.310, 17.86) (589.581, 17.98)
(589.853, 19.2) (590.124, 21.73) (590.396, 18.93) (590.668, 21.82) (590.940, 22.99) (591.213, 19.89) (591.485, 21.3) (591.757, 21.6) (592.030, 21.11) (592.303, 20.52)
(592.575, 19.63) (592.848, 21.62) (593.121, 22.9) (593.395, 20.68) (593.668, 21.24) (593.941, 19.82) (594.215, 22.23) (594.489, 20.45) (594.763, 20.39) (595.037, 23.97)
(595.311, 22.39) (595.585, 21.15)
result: 0.15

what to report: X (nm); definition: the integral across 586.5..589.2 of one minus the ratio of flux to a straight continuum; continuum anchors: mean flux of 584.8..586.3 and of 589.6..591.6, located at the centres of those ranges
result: 0.06 nm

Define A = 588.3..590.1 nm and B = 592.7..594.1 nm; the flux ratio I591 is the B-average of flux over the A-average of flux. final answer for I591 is 1.10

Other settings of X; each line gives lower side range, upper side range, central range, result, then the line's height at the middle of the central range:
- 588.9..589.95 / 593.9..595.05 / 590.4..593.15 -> -0.236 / 19.5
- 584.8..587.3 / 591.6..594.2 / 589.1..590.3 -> 0.130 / 21.4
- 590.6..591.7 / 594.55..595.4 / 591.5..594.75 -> 0.110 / 21.8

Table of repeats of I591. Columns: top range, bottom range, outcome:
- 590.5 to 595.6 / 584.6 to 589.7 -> 1.01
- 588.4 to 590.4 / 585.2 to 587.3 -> 0.90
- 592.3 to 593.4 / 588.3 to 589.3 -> 1.07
